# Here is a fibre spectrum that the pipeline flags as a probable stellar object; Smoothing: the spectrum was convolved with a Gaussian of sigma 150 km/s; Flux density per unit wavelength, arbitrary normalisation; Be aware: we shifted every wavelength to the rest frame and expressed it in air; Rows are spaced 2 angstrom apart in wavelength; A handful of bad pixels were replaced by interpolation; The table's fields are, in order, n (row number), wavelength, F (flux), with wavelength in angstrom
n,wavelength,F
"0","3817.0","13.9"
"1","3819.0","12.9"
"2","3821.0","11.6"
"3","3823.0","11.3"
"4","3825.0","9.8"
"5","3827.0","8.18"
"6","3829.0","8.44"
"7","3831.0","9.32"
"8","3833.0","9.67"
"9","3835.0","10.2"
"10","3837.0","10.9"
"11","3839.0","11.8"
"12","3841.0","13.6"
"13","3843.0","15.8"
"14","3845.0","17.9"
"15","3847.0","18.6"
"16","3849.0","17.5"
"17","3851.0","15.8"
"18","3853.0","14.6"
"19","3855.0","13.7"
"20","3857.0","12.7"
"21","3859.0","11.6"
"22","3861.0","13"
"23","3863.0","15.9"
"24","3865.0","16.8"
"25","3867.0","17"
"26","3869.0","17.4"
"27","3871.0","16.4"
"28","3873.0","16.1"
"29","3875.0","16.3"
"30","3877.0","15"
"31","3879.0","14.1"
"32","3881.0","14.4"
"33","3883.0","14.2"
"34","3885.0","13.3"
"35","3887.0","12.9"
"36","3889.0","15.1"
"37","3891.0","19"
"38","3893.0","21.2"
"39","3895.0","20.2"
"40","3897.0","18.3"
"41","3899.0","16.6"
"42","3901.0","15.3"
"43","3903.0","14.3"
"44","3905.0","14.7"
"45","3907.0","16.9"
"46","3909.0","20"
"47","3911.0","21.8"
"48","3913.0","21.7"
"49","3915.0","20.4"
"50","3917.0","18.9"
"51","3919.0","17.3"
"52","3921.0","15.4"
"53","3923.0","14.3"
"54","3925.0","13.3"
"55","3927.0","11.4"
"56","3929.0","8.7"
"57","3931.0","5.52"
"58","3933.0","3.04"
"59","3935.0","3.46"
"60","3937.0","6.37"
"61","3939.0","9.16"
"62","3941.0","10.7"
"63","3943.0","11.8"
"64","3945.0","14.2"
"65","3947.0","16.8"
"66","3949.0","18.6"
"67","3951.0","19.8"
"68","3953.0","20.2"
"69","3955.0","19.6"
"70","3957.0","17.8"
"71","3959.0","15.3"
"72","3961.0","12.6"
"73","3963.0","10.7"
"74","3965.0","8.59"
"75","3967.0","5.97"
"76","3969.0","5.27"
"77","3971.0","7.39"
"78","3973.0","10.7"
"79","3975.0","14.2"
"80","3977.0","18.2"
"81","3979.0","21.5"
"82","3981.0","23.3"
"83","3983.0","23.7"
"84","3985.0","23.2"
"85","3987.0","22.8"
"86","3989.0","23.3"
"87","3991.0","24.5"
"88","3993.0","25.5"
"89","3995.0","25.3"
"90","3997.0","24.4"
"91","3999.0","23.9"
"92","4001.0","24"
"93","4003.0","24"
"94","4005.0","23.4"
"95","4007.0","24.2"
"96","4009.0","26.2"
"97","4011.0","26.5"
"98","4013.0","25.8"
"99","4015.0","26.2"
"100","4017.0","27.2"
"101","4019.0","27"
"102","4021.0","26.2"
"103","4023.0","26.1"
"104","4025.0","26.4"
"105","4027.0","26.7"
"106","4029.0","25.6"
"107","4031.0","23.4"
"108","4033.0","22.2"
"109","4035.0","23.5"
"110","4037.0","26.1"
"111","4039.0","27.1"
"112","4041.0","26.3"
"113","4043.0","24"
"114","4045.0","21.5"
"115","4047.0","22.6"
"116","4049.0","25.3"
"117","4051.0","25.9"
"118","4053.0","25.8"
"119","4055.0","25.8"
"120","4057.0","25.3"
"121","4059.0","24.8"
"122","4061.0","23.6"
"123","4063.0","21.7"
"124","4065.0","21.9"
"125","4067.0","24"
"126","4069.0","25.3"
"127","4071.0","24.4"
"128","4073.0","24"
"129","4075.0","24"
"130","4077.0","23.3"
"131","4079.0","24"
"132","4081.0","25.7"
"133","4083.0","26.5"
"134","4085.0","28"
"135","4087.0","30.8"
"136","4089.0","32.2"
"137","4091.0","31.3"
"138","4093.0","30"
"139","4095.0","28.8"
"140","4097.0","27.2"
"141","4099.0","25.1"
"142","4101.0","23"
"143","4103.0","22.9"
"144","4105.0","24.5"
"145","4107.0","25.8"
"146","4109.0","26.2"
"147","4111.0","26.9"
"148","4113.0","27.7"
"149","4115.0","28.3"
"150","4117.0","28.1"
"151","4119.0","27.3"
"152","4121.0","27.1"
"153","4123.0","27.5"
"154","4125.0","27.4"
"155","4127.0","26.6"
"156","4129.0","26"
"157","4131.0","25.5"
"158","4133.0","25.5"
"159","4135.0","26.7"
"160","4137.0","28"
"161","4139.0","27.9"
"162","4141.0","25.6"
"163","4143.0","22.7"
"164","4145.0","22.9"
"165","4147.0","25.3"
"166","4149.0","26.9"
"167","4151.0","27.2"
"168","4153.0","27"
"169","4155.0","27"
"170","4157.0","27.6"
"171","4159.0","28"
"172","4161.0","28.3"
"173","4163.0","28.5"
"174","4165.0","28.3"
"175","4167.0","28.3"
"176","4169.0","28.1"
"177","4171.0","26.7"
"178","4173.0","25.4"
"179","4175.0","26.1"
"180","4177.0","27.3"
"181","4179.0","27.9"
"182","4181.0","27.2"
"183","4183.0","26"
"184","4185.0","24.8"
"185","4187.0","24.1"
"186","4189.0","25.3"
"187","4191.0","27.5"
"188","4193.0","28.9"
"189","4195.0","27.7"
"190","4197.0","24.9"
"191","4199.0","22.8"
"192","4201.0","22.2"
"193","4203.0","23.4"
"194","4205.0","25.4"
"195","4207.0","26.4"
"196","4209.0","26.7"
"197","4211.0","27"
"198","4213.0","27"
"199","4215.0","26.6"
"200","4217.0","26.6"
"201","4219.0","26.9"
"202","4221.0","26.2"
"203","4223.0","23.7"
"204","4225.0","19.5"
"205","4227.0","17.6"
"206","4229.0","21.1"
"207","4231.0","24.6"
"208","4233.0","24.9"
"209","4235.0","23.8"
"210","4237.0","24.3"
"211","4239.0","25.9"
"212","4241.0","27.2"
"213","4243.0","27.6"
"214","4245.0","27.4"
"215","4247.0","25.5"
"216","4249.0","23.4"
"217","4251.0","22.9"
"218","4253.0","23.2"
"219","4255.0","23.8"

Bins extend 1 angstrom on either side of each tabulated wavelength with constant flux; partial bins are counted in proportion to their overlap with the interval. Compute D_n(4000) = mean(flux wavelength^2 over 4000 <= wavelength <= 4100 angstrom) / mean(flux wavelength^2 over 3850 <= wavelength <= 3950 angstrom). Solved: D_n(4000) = 1.9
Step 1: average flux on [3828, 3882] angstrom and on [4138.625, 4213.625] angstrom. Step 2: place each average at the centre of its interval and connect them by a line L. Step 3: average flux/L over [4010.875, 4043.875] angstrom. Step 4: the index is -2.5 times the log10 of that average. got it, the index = -0.23 mag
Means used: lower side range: 14.2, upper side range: 26.3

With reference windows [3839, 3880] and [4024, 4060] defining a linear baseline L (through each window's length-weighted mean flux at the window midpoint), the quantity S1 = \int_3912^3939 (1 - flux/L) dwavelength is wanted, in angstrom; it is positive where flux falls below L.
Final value 9.4 angstrom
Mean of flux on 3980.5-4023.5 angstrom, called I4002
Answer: 24.9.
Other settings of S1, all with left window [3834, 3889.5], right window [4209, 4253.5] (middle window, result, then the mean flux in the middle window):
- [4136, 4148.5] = -1.76 angstrom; 25.5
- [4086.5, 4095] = -4.02 angstrom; 30.8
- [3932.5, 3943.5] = 6.15 angstrom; 7.42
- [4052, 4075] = -4.60 angstrom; 24.2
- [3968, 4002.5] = -3.77 angstrom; 20.1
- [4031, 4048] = -3.98 angstrom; 24.1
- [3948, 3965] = 0.92 angstrom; 16.3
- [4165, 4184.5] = -3.20 angstrom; 27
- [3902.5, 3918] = -2.58 angstrom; 18.7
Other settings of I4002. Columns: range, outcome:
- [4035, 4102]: 25.6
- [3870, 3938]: 14.9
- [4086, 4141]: 27.2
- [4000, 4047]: 25.1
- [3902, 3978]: 13.6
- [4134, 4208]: 26.3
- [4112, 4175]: 26.9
